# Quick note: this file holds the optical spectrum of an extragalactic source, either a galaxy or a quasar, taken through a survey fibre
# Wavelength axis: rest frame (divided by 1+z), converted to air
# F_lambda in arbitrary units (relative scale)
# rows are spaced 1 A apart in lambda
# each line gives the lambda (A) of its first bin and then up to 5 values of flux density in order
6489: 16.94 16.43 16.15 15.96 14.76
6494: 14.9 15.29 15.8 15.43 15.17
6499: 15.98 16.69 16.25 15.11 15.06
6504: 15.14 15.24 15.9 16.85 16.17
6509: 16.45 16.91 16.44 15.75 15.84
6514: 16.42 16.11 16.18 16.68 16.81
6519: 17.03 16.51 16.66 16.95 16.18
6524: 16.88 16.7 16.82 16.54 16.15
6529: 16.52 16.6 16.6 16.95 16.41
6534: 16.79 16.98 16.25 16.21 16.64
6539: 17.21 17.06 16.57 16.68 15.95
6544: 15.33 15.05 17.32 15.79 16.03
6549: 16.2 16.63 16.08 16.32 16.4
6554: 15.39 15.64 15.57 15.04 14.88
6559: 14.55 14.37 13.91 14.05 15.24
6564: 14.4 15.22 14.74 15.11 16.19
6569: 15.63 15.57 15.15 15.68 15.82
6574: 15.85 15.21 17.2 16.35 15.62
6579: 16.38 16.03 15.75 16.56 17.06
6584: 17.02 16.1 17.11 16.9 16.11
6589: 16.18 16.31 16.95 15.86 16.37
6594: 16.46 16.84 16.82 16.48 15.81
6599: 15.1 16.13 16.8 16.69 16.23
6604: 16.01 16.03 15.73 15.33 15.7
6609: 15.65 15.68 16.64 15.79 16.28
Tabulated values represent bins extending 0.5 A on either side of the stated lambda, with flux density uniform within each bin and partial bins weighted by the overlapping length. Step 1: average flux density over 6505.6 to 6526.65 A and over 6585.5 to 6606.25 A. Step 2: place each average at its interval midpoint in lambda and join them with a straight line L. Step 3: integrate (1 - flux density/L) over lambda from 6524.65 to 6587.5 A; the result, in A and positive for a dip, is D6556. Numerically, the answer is 1.59 A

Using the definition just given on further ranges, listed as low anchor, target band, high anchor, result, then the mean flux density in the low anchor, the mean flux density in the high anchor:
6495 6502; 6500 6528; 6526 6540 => -0.20 A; 15.8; 16.6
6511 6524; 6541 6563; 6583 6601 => 1.12 A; 16.4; 16.4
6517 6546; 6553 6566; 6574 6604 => 1.22 A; 16.6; 16.3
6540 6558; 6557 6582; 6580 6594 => 1.33 A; 16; 16.5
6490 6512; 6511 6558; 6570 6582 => -1.43 A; 15.8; 15.9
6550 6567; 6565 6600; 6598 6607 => -1.07 A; 15.2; 16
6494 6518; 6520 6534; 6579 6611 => -0.52 A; 15.9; 16.3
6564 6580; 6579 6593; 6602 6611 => -0.61 A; 15.7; 15.9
